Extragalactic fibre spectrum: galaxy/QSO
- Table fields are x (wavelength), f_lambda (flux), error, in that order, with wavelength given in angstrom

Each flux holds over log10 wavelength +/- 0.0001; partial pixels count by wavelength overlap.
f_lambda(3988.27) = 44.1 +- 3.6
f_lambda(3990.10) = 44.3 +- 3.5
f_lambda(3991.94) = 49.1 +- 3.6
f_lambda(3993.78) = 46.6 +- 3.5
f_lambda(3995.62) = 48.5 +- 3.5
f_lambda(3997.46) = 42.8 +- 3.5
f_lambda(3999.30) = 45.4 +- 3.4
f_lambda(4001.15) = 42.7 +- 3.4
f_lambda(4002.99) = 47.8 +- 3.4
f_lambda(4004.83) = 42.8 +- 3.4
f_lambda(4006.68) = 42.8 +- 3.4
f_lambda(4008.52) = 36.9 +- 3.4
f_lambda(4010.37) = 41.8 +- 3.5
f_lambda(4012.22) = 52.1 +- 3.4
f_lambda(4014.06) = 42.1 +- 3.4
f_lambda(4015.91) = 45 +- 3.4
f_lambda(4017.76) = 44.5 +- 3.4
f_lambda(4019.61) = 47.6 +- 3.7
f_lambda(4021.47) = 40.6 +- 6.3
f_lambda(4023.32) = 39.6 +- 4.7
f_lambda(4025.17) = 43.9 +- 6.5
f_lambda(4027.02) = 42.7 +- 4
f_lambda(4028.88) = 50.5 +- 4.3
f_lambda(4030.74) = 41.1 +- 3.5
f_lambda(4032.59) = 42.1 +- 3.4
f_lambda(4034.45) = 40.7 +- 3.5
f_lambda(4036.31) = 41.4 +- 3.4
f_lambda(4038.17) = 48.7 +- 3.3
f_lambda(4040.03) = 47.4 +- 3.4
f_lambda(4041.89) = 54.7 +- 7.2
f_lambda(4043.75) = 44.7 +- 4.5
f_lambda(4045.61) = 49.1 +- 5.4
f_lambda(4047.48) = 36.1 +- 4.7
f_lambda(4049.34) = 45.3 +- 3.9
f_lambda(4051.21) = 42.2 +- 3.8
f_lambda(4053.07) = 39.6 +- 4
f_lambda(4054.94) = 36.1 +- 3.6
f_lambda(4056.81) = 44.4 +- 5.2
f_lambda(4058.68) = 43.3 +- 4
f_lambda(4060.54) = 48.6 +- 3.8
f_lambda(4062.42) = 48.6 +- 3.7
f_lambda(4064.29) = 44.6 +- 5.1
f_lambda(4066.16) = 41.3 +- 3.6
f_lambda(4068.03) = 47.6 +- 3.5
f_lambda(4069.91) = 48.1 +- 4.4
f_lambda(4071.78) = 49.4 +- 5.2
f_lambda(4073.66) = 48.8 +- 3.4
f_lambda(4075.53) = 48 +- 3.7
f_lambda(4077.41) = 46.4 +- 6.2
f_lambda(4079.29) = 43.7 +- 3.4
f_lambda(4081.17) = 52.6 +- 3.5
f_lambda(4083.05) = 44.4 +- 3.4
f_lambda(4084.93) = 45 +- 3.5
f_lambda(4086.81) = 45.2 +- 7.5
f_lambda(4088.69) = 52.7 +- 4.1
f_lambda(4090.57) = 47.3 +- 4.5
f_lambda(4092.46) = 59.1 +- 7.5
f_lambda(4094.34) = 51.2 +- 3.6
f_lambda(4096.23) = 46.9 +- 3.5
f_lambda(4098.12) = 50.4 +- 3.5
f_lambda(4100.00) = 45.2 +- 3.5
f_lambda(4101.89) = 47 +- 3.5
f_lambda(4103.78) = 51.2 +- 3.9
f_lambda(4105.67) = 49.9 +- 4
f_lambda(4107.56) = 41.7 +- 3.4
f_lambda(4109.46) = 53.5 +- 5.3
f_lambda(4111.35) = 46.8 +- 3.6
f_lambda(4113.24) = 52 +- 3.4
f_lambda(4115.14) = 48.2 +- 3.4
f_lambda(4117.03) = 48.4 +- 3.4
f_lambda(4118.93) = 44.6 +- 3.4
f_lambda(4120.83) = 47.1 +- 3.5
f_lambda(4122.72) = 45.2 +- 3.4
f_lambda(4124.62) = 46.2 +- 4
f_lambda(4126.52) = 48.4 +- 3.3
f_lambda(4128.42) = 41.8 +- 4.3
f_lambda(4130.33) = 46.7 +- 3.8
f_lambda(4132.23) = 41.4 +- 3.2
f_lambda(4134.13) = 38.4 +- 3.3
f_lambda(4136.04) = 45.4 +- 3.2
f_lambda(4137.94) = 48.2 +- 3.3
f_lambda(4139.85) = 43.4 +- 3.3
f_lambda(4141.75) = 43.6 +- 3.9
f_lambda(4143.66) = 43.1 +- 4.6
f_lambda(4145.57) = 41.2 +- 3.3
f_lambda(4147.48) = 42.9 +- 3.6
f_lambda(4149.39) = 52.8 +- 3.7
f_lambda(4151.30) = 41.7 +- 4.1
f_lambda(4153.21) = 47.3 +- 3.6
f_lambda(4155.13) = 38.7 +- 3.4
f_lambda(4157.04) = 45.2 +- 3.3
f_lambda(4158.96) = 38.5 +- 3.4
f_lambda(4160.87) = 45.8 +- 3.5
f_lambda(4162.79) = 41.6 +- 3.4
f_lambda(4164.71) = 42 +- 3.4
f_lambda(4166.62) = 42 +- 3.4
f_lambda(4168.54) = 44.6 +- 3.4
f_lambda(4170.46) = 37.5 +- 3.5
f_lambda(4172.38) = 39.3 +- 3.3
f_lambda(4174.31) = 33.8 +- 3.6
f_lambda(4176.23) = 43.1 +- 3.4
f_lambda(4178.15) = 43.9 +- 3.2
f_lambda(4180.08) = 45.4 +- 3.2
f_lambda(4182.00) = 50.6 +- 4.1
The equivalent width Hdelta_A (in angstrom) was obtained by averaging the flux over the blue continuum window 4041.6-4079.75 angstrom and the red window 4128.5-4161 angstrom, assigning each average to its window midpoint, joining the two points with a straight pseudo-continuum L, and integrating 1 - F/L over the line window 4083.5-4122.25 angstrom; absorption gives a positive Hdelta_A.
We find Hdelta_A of -3.6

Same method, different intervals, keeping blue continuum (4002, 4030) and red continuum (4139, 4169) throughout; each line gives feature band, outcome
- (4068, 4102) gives -3.7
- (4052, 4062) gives 0.3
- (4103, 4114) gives -1.4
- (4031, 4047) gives -0.6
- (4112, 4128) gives -1.4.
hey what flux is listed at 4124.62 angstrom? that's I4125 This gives 46.2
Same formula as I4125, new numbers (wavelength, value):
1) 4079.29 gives 43.7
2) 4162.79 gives 41.6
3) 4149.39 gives 52.8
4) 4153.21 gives 47.3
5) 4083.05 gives 44.4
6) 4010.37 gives 41.8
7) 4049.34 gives 45.3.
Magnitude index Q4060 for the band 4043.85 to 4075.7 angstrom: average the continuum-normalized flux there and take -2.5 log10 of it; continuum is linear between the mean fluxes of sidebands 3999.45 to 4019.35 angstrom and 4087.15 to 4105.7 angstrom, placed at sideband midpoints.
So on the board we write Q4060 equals 0.07 mag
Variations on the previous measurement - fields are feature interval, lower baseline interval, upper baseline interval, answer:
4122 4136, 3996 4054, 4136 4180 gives -0.023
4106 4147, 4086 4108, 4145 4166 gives 0.019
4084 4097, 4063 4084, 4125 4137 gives -0.085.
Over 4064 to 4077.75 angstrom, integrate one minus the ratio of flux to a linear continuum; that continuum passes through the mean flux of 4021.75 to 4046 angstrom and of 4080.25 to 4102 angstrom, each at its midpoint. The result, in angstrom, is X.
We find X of 0.19 angstrom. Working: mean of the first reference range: 44.9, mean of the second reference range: 49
